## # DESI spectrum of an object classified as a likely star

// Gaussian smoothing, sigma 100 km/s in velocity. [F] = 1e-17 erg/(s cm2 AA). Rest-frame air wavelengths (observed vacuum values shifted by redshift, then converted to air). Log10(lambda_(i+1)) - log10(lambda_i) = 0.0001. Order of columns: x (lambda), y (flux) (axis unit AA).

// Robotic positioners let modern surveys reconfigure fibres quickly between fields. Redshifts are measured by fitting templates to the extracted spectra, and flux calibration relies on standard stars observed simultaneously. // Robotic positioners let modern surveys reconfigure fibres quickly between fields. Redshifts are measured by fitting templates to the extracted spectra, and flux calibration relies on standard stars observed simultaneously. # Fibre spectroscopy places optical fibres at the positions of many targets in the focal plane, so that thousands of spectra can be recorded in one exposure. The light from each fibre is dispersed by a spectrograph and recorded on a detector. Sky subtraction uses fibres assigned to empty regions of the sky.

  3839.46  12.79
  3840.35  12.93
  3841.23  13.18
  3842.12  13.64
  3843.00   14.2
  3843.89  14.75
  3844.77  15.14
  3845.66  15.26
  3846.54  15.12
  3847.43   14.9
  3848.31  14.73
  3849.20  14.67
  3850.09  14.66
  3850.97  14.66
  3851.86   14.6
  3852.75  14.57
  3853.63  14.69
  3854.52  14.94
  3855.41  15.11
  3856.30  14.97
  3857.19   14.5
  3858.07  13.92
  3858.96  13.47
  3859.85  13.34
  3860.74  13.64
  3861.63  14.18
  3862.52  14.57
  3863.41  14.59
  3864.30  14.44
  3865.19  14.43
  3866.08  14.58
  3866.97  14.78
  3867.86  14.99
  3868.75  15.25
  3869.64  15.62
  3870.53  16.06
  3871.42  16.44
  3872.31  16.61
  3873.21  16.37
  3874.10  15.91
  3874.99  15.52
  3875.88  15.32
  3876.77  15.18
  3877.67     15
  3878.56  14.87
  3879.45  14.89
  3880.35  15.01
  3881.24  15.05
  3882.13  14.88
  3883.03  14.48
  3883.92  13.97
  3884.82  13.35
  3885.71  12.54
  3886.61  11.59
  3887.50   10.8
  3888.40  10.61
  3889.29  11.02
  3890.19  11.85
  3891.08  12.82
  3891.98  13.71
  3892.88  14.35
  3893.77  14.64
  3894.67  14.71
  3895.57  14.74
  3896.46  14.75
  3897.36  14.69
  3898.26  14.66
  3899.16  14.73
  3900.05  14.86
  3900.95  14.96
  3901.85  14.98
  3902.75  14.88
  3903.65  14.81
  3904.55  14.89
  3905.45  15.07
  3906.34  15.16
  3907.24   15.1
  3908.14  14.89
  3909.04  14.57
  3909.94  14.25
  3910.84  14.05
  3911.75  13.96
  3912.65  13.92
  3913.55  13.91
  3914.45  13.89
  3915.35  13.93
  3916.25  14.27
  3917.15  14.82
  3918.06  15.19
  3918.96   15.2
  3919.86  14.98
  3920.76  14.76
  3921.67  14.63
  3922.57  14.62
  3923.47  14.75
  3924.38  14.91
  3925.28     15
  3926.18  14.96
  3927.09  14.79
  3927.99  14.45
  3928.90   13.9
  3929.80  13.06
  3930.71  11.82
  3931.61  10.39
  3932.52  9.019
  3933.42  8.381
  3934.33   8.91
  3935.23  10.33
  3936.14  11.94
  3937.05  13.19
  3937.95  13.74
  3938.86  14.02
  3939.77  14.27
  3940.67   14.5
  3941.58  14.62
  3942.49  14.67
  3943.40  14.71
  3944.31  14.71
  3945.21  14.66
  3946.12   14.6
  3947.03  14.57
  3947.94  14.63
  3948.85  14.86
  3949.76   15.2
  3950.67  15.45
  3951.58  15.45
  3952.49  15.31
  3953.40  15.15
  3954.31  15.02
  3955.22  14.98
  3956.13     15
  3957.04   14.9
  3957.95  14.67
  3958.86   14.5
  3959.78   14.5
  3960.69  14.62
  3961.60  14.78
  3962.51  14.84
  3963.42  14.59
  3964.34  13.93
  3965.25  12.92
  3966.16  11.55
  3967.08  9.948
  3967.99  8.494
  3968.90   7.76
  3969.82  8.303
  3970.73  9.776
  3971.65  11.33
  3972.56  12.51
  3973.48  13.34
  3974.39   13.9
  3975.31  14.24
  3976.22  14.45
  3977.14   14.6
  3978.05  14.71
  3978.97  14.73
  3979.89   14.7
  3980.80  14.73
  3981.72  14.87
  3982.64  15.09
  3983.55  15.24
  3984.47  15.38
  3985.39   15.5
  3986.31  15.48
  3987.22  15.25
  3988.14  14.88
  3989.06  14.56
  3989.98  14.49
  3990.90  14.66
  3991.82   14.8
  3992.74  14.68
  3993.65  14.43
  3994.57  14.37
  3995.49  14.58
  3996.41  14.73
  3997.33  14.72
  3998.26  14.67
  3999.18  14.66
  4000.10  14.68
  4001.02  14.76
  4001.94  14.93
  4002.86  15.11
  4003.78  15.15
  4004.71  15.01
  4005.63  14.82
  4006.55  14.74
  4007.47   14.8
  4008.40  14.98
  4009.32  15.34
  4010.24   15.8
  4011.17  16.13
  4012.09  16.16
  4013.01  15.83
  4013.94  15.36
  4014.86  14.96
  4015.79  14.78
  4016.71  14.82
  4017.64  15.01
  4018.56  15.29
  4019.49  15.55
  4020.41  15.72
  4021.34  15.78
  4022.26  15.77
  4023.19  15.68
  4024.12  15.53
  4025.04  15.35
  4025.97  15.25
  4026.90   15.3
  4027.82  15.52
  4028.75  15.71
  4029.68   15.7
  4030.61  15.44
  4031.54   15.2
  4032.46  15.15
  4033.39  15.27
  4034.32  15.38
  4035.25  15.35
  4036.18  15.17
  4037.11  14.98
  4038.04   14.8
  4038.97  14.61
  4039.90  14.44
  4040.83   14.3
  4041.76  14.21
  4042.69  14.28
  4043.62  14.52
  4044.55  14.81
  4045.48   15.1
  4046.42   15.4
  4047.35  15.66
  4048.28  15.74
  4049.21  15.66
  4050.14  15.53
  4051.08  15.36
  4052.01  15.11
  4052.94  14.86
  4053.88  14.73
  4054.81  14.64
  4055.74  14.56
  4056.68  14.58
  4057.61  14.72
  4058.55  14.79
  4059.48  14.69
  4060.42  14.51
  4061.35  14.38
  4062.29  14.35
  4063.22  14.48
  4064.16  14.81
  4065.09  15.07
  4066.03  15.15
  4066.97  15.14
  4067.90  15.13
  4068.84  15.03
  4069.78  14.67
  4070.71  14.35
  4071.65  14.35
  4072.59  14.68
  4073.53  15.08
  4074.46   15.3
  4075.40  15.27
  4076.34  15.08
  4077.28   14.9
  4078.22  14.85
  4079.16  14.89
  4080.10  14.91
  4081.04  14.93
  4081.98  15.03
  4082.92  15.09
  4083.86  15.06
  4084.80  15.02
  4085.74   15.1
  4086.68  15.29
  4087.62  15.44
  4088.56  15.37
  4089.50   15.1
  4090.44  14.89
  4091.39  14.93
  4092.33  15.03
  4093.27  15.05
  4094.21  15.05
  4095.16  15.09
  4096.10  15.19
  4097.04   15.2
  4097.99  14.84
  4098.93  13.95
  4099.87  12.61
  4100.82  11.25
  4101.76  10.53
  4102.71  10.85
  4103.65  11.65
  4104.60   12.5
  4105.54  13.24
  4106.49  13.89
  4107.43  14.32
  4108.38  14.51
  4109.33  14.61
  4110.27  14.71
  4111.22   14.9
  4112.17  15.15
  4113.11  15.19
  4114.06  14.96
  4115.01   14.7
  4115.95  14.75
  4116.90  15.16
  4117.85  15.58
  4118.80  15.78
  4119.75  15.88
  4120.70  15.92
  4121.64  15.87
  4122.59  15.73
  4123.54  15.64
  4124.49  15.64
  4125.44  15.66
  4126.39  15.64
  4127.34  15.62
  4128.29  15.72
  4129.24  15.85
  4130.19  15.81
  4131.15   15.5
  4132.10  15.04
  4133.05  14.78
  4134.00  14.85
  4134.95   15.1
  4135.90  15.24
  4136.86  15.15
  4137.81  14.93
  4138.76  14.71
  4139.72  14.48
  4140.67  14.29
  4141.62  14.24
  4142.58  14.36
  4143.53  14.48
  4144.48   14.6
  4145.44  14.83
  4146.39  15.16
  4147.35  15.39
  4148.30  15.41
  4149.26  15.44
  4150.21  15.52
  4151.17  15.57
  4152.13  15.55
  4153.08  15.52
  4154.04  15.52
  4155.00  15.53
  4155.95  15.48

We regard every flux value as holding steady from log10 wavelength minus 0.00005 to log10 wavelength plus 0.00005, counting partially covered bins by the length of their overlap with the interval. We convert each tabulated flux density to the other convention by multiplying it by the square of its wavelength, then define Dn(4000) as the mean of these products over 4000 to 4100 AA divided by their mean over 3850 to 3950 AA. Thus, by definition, 1.1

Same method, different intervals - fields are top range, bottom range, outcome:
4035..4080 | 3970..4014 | 1.05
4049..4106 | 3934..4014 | 1.08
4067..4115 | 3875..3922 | 1.12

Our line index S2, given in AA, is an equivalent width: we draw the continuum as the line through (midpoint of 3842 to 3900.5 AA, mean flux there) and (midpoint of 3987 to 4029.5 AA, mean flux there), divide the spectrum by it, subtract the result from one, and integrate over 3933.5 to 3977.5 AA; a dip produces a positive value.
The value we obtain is 4.1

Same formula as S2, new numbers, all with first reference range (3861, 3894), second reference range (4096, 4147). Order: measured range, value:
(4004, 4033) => -1.7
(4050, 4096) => -1.1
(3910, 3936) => 1.7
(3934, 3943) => 0.8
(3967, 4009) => 1.3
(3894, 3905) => -0.3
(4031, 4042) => -0.3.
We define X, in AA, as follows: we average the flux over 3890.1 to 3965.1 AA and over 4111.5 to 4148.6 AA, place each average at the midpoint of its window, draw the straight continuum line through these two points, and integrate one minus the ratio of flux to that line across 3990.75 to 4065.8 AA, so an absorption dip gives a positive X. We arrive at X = -1.79 AA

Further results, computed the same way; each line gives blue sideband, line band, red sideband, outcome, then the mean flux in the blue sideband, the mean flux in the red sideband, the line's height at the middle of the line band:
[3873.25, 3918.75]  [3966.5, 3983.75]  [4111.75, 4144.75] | 2.20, 14.3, 15.2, 14.6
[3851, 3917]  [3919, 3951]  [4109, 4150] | 2.00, 14.4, 15.2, 14.6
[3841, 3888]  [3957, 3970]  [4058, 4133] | 1.74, 14.6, 14.8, 14.7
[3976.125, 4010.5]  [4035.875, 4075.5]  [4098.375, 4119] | -1.51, 14.9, 13.8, 14.3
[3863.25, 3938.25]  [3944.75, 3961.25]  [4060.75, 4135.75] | -0.72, 14.1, 14.8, 14.3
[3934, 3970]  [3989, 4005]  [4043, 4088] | -0.61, 13.7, 15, 14.2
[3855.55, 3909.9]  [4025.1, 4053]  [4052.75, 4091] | -0.62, 14.4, 14.9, 14.8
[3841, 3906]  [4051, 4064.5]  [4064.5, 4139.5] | 0.05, 14.5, 14.8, 14.7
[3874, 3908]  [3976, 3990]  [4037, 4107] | -0.51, 14.2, 14.6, 14.4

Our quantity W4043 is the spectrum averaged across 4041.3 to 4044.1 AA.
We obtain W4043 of 14.4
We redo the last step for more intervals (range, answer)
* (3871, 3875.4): 16.2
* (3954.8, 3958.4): 14.9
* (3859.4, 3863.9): 14.1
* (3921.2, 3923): 14.6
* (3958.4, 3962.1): 14.6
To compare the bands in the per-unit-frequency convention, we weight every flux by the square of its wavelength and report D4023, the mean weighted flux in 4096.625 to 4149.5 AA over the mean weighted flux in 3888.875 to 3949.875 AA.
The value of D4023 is 1.2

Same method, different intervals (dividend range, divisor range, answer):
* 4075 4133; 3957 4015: 1.10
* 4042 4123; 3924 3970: 1.17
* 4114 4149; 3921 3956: 1.21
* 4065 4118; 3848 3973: 1.14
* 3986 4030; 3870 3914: 1.11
